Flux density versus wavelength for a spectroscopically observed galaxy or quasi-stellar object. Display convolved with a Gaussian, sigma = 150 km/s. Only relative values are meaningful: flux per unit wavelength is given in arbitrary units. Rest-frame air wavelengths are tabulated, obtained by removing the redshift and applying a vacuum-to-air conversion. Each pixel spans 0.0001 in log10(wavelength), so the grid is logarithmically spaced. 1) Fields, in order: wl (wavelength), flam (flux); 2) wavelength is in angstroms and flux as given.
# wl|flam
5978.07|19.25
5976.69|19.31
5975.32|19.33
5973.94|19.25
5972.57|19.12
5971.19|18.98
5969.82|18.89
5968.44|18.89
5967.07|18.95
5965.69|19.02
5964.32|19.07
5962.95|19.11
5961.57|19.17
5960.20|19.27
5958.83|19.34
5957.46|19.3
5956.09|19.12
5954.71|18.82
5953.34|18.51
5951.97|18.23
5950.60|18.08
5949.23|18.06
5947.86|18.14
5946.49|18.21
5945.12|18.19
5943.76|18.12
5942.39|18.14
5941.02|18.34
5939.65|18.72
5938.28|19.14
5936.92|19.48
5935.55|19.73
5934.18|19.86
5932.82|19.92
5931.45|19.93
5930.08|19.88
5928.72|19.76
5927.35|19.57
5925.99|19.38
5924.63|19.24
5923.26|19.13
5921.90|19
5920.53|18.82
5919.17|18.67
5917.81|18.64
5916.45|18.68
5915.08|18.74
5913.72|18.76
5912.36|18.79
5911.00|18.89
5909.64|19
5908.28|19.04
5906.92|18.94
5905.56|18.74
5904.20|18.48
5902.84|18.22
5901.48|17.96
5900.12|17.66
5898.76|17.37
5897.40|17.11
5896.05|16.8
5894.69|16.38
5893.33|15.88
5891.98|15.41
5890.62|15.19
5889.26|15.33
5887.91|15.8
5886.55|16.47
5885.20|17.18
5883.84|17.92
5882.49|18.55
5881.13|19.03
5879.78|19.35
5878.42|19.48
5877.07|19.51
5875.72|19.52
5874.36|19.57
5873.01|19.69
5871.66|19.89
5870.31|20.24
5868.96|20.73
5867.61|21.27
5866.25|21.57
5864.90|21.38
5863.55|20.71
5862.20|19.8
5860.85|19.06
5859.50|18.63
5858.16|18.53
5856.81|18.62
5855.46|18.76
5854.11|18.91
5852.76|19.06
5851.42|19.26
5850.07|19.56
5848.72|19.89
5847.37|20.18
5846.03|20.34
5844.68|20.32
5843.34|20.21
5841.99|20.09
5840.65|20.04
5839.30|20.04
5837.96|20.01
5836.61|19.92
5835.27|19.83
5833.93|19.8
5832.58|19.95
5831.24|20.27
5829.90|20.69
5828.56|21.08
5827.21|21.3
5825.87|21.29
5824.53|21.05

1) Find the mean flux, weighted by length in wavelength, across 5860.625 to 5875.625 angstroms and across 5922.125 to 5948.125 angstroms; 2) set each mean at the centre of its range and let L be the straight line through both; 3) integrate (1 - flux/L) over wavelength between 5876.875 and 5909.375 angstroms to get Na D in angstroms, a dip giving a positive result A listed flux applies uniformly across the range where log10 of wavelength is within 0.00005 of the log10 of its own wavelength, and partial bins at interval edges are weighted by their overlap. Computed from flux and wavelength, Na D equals 3.8 angstroms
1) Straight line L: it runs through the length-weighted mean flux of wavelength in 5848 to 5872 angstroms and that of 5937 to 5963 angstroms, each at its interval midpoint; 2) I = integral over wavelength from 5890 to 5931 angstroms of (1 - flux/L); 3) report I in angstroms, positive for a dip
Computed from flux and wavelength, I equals 1.8 angstroms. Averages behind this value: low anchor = 19.8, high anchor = 18.6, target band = 18.3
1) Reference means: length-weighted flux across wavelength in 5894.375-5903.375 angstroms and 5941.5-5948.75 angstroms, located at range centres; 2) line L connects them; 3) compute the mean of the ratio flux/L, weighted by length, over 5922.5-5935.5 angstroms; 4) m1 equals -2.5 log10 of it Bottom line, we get -0.10 mag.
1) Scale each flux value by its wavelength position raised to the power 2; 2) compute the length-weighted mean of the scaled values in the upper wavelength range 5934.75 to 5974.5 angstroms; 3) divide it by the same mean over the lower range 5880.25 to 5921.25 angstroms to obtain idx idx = 1.08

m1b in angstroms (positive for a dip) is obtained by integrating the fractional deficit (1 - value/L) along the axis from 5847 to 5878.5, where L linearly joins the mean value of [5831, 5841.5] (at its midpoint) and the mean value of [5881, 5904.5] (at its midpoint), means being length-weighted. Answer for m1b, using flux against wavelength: -2.0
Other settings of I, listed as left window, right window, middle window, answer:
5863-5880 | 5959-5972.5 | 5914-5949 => 0.9 angstroms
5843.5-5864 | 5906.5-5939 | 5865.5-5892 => 1.0 angstroms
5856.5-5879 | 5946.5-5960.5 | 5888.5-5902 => 2.1 angstroms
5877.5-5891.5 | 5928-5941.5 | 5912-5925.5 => 0.0 angstroms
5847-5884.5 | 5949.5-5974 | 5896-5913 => 0.9 angstroms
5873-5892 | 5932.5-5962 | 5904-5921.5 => -0.5 angstroms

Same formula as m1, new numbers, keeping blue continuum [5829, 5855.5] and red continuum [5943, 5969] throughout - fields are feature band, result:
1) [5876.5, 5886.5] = 0.05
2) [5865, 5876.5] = -0.04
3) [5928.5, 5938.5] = -0.04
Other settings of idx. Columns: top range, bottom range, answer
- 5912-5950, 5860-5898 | 1.04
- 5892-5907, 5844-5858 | 0.91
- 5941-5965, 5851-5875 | 0.97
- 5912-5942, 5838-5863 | 1.01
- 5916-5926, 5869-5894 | 1.06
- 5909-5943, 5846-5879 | 0.99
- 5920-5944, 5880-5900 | 1.16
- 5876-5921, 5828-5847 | 0.91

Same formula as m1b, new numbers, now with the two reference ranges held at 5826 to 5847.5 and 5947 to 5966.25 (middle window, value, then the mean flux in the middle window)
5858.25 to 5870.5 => -0.2 angstroms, 20.3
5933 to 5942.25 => -0.1 angstroms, 19.2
